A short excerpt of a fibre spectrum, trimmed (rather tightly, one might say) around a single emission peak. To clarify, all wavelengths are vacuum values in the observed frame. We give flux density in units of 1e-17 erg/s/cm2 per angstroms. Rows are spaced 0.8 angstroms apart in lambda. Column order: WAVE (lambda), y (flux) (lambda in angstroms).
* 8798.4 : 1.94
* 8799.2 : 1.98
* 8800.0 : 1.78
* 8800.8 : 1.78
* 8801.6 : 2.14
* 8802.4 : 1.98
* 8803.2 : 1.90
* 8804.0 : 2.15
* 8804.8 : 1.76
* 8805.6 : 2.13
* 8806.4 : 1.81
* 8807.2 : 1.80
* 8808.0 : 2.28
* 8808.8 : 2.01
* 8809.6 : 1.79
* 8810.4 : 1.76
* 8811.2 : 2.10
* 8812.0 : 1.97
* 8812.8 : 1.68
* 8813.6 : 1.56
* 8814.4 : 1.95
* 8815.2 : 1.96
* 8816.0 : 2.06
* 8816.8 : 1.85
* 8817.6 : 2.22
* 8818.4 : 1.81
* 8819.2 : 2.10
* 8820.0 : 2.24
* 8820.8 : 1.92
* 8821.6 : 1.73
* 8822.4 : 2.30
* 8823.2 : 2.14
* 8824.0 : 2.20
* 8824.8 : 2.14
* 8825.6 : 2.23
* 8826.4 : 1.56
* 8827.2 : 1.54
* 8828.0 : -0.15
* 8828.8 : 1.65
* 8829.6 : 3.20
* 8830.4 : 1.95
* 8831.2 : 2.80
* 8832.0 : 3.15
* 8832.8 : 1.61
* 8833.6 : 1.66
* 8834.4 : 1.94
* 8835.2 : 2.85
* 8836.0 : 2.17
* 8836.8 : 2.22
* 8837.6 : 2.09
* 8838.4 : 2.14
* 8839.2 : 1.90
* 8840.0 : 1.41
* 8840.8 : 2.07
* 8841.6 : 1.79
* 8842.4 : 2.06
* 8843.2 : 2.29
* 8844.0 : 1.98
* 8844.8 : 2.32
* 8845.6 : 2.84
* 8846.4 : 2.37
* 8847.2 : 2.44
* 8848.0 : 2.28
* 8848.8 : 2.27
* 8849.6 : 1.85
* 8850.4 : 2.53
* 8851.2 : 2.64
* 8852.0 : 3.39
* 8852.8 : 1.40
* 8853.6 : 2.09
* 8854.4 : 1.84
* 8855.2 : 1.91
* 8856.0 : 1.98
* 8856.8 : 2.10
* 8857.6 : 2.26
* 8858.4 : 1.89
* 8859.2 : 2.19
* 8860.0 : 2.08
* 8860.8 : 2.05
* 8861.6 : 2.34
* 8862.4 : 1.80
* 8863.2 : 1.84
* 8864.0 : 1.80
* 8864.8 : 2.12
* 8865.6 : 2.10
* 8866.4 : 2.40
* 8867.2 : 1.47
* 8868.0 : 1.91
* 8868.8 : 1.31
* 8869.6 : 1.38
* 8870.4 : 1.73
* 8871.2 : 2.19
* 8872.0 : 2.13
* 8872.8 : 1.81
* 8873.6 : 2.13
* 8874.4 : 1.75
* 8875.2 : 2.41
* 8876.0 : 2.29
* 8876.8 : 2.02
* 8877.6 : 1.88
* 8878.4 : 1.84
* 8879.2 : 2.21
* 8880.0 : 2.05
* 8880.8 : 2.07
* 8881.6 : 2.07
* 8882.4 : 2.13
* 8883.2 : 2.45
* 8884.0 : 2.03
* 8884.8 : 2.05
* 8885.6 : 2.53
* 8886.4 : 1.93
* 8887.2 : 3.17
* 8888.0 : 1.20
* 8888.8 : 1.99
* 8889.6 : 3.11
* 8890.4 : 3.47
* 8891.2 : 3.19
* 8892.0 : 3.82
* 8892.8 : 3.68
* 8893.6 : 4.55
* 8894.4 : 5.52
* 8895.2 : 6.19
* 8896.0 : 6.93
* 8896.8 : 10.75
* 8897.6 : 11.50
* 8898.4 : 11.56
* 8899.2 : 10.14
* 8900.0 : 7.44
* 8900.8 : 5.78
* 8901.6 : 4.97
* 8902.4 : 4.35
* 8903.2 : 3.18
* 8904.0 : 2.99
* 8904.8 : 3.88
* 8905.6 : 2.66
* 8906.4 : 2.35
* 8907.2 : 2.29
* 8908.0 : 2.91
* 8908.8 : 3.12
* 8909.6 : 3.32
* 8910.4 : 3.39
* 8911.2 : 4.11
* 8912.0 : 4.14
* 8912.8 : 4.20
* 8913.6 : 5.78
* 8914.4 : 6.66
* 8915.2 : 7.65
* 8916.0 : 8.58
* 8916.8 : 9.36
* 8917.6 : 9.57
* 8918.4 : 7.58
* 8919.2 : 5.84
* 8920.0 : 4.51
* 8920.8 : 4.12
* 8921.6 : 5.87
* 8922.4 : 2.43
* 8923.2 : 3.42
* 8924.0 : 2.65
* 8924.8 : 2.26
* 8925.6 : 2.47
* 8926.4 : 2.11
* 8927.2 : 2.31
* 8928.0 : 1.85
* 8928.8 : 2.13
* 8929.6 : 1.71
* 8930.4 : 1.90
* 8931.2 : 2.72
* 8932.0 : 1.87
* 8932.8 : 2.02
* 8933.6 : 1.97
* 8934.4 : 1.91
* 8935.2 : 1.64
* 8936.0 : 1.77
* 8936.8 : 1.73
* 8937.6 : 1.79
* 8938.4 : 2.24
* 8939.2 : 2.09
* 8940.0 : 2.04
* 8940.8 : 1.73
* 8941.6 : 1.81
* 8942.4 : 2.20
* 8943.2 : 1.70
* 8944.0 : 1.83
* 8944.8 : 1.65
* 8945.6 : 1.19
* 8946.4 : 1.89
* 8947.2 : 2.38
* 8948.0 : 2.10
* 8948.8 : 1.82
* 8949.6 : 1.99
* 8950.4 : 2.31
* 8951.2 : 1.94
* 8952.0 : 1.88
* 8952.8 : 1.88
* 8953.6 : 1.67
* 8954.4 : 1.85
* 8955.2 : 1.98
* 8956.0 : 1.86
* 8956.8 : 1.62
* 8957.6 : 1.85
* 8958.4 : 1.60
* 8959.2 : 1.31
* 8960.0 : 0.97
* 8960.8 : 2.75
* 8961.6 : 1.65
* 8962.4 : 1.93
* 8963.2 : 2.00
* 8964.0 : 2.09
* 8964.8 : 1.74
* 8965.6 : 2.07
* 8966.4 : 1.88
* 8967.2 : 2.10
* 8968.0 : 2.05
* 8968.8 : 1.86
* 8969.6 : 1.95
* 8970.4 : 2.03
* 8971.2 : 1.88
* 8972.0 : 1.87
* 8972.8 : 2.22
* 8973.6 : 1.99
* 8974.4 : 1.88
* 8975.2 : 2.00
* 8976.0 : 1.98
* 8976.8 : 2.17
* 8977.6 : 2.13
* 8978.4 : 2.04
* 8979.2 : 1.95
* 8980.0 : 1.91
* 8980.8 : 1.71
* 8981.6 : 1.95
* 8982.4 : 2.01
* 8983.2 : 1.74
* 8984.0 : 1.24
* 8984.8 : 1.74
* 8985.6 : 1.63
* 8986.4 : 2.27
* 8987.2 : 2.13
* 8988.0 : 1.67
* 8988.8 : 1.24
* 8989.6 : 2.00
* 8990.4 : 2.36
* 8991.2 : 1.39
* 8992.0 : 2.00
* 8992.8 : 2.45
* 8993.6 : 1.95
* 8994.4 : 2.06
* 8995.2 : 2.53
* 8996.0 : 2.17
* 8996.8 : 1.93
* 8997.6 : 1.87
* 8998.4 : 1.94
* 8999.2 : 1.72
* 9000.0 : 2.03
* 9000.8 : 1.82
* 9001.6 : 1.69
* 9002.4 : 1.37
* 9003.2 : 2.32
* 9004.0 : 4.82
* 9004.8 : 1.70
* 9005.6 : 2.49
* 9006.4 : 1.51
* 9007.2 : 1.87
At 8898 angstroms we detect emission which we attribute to [S II]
